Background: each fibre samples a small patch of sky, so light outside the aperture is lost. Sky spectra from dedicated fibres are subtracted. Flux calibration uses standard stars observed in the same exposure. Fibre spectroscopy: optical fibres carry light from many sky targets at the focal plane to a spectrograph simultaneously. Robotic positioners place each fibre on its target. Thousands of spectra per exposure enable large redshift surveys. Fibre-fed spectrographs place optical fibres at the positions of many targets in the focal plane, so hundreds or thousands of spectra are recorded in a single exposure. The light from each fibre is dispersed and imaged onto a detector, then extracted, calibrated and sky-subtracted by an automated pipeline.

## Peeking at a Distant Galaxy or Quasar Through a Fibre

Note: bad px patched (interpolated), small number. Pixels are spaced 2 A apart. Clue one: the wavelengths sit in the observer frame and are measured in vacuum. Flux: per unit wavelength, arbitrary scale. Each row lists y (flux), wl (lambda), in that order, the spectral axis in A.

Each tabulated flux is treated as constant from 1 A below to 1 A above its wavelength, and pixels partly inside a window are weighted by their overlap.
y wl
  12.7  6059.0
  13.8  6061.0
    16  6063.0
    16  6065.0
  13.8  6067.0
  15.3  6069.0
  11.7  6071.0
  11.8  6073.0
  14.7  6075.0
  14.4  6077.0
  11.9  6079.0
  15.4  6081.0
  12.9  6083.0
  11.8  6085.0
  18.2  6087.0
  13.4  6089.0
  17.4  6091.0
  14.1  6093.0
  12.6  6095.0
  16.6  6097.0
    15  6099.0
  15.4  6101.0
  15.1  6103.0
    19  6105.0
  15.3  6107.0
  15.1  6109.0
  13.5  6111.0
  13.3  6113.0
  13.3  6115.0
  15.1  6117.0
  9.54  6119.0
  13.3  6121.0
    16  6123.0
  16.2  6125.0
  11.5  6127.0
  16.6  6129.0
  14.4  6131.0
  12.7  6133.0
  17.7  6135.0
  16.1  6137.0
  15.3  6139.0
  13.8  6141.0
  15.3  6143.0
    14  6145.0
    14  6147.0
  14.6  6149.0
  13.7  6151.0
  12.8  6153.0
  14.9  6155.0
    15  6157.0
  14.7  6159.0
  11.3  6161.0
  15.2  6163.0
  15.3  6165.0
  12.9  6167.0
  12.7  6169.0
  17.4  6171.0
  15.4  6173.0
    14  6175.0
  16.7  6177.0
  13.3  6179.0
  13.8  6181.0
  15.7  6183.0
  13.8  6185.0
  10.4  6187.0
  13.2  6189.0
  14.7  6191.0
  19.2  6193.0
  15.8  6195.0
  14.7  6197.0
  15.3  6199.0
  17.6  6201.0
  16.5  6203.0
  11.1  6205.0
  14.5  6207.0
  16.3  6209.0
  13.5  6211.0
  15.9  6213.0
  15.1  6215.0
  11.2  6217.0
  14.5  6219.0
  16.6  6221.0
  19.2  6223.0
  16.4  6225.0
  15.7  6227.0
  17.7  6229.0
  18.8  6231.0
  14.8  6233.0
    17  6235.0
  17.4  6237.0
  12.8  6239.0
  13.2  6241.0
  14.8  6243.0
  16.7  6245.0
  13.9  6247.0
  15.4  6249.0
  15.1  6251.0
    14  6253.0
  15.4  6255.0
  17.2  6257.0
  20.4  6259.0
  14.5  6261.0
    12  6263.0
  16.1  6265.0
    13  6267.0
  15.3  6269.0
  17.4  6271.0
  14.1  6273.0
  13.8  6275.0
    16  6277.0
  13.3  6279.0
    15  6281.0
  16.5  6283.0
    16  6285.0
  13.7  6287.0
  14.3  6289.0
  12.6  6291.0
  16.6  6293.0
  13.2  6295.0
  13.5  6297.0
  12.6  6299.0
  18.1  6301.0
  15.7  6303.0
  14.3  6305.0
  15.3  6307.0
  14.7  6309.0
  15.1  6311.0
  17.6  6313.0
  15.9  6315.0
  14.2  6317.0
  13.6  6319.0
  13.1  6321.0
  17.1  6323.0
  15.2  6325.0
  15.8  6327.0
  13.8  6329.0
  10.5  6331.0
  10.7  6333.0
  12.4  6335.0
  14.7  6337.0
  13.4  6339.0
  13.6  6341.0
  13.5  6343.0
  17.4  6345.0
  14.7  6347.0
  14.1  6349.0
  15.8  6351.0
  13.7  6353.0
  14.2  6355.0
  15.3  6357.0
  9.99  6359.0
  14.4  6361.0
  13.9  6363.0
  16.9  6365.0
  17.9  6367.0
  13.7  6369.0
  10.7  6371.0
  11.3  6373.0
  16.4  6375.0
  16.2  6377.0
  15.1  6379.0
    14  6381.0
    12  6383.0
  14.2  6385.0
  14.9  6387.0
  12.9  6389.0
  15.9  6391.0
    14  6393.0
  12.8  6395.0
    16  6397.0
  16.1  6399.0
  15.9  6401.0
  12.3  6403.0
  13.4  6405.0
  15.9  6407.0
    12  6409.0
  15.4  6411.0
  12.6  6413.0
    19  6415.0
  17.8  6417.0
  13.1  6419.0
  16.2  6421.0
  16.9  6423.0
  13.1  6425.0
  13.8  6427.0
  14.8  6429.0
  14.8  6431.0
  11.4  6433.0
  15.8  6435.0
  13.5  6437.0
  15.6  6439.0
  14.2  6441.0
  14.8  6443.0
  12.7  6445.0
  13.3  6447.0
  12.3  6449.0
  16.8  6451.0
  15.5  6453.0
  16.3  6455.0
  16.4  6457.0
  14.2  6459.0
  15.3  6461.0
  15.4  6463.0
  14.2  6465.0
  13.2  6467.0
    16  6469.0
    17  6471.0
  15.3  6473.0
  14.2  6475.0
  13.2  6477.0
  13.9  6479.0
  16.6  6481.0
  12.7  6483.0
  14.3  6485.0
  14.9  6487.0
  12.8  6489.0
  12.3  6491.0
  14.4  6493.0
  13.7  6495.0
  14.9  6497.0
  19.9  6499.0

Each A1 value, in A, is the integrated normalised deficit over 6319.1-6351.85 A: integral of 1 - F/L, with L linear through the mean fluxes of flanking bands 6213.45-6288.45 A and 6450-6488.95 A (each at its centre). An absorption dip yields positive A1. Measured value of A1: 2.46 A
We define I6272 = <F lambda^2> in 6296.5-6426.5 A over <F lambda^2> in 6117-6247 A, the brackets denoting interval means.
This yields 1.0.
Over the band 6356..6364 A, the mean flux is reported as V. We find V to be 13.4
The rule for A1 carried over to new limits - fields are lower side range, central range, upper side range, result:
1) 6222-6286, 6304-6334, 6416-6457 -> 1.6 A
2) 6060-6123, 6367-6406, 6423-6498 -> 0.7 A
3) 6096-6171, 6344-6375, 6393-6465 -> 0.7 A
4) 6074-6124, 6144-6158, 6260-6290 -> 0.4 A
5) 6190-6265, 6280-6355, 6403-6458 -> 3.1 A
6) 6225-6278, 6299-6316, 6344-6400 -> -0.7 A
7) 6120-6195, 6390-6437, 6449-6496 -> -0.2 A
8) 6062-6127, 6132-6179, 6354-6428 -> -0.4 A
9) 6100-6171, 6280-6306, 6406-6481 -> -0.3 A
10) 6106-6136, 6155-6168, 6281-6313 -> 0.2 A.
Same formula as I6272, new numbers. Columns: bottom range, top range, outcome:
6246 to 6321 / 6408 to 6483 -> 1.04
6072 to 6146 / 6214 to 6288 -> 1.11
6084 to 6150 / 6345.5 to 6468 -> 1.08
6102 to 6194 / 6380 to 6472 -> 1.10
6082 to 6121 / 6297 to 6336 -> 1.07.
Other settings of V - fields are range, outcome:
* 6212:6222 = 14.7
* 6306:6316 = 15.7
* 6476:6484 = 14.1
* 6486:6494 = 13.6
